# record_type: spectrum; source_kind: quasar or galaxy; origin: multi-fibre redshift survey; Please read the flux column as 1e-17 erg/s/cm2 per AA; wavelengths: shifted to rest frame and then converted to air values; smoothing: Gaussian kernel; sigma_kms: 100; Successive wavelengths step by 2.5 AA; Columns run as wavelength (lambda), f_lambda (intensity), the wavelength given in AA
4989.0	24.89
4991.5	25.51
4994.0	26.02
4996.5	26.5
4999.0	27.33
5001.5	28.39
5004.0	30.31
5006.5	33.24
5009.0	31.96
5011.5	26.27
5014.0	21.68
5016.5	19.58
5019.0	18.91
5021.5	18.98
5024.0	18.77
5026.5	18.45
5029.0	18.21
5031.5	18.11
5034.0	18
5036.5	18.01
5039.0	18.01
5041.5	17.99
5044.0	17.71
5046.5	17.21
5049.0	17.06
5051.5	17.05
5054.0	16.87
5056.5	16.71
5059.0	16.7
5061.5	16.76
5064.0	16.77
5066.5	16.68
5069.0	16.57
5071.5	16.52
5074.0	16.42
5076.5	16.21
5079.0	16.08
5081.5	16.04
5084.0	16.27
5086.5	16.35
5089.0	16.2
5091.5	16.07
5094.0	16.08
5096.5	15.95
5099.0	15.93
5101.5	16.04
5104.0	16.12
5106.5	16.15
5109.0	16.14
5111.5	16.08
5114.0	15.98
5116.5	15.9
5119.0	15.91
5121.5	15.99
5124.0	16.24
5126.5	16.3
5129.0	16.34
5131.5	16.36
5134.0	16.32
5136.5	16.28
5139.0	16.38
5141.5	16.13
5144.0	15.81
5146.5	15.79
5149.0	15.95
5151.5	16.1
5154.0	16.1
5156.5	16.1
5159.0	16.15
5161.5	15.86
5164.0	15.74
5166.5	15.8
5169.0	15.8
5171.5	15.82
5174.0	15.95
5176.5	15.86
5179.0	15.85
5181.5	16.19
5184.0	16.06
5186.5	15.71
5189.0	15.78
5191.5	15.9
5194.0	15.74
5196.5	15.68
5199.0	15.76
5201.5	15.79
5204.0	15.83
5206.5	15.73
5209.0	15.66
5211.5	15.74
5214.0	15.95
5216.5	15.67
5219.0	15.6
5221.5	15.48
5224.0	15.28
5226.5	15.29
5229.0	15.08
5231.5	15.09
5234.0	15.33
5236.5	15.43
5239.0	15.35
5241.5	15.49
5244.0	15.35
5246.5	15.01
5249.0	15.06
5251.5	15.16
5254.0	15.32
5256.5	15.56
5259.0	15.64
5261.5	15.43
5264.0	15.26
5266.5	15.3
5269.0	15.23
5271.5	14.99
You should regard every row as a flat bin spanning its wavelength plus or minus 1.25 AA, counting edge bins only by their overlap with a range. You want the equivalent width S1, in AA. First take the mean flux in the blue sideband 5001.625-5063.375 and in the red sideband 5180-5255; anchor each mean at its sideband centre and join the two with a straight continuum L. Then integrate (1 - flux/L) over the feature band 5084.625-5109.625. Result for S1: 3.3 AA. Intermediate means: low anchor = 20.2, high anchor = 15.6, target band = 16.1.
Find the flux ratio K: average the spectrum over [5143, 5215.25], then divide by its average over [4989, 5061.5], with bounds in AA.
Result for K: 0.7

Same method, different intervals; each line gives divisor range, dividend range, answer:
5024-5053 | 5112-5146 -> 0.90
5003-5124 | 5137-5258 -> 0.87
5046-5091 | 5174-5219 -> 0.95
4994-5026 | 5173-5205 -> 0.63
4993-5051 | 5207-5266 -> 0.70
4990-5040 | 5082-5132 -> 0.70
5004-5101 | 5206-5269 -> 0.83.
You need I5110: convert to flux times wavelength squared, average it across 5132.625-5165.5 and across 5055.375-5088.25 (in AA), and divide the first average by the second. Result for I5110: 1.01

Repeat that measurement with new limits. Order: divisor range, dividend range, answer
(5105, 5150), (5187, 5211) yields 1.01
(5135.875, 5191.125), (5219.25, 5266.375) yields 0.99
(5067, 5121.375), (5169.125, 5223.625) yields 1.02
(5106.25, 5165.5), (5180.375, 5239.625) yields 1.00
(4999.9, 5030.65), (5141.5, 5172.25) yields 0.71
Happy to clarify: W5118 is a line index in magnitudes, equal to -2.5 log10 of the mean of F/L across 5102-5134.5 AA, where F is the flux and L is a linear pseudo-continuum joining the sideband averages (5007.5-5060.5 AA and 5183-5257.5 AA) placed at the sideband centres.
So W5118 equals 0.09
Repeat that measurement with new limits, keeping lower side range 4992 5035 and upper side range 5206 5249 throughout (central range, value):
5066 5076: 0.28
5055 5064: 0.29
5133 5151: 0.16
